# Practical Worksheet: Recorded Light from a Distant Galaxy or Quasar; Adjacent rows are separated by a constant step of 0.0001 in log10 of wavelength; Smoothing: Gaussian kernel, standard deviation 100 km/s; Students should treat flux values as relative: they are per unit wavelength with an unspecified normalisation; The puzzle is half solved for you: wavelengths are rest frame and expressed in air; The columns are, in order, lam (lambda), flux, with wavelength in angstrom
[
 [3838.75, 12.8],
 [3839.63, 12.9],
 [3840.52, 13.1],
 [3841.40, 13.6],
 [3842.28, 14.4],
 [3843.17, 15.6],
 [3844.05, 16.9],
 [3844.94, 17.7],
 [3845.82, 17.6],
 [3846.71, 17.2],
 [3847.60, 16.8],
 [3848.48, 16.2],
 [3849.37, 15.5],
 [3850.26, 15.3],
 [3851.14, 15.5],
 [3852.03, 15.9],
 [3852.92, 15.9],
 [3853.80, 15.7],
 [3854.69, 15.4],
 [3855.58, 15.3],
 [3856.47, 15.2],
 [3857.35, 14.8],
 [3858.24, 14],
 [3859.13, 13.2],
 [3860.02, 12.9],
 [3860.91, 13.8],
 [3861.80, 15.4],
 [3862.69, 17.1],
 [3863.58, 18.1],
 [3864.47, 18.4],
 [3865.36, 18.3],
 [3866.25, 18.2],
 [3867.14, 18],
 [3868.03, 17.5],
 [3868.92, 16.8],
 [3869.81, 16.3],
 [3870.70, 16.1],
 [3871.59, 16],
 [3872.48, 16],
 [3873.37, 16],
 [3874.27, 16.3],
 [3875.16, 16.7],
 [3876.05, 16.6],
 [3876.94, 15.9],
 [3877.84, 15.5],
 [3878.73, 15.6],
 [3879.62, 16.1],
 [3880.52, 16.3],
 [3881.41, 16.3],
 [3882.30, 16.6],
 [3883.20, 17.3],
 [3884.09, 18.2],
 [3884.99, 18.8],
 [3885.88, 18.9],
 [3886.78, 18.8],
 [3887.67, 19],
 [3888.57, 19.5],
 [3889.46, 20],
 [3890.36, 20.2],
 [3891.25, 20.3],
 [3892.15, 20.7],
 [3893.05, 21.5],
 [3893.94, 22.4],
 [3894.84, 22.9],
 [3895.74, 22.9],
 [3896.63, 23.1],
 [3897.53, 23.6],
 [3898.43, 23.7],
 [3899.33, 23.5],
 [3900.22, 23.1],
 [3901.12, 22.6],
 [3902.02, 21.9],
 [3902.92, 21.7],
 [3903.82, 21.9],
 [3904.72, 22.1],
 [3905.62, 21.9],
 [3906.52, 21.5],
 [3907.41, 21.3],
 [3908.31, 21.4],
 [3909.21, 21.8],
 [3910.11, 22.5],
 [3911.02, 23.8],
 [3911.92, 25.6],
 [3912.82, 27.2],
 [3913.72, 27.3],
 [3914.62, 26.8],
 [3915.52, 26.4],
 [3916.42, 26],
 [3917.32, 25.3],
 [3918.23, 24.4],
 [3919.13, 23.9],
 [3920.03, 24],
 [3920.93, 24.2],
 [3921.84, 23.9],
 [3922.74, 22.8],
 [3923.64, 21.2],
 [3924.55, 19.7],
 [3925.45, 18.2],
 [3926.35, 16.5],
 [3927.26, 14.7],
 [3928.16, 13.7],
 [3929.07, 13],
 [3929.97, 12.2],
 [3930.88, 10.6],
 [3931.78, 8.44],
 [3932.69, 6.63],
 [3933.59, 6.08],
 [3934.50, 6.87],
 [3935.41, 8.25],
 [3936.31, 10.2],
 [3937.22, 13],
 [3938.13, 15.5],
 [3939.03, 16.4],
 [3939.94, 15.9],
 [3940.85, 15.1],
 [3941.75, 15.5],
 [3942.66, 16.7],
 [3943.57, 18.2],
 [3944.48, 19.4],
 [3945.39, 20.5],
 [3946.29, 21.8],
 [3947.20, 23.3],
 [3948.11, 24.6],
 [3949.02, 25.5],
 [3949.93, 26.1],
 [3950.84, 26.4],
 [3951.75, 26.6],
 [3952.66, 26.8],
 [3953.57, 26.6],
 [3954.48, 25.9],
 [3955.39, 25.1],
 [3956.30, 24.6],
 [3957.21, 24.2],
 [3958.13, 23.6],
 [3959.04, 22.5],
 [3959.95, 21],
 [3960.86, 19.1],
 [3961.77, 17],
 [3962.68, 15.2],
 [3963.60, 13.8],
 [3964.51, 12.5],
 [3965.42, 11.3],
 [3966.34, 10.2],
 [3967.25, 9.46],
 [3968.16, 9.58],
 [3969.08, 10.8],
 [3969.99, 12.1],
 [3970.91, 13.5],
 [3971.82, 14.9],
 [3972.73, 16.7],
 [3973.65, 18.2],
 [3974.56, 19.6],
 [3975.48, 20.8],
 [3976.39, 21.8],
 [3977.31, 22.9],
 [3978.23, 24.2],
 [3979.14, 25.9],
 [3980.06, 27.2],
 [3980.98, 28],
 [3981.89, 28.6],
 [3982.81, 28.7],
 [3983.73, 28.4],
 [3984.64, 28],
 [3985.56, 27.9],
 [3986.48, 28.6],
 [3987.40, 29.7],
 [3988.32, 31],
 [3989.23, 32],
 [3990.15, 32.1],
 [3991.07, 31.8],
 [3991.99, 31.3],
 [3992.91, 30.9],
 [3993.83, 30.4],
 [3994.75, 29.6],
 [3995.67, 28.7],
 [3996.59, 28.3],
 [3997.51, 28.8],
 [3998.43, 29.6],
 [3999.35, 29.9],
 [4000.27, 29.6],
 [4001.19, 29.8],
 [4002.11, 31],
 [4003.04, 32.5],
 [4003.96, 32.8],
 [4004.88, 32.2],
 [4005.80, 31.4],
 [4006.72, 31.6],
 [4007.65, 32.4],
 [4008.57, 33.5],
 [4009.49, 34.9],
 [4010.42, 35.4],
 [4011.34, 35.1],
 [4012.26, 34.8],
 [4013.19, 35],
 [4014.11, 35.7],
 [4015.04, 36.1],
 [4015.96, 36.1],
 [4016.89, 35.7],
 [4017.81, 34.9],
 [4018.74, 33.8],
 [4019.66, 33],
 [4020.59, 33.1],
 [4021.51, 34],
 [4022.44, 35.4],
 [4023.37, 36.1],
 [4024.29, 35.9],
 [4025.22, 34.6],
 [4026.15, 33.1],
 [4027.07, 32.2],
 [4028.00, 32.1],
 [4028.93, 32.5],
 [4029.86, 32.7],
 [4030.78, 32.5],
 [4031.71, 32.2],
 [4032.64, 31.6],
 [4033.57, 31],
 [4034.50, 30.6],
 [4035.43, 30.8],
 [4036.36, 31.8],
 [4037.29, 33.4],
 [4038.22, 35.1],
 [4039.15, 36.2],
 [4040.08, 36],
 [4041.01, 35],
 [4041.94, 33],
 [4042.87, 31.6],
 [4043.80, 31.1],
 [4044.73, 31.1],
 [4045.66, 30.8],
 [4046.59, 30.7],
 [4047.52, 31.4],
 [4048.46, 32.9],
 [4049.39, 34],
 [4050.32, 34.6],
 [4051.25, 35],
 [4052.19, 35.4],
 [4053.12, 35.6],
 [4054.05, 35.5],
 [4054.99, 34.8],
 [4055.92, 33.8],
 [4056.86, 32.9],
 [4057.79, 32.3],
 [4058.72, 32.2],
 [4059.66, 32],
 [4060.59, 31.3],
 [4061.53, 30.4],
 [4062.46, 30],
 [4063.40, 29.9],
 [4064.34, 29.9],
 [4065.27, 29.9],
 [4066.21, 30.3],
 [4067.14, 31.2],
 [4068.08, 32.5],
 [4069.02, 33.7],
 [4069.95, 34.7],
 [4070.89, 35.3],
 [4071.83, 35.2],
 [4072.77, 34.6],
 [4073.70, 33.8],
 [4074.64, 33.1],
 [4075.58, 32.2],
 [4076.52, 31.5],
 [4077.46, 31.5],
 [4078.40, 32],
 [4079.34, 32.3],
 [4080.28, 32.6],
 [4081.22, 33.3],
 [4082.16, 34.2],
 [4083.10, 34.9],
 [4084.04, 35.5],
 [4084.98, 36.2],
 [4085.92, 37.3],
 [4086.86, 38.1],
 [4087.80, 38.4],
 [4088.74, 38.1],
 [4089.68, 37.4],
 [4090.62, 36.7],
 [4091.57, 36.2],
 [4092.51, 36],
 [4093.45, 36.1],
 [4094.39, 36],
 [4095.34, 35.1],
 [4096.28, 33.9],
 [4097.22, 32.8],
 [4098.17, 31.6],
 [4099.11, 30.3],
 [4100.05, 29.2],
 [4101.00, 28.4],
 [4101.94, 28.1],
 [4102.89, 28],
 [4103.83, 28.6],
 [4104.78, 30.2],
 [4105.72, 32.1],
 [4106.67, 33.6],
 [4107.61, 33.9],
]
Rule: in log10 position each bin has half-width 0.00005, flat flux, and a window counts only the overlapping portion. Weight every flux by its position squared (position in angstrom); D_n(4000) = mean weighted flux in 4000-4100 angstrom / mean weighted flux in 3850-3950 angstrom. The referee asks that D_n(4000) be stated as 1.9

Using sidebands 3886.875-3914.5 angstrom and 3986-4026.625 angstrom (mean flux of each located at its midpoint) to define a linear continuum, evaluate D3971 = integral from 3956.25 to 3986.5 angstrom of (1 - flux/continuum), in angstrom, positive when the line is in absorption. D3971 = 9.76 angstrom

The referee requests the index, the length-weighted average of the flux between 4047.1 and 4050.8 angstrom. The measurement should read 33.3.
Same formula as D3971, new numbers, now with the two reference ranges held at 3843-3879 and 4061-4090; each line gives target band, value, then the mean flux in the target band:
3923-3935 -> 4.7 angstrom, 13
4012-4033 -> -3.5 angstrom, 34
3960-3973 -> 5.9 angstrom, 13.5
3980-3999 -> -2.1 angstrom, 29.6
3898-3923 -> -4.4 angstrom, 23.7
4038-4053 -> -1.1 angstrom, 33.4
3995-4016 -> -3.3 angstrom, 32.3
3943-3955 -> -0.3 angstrom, 23.9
